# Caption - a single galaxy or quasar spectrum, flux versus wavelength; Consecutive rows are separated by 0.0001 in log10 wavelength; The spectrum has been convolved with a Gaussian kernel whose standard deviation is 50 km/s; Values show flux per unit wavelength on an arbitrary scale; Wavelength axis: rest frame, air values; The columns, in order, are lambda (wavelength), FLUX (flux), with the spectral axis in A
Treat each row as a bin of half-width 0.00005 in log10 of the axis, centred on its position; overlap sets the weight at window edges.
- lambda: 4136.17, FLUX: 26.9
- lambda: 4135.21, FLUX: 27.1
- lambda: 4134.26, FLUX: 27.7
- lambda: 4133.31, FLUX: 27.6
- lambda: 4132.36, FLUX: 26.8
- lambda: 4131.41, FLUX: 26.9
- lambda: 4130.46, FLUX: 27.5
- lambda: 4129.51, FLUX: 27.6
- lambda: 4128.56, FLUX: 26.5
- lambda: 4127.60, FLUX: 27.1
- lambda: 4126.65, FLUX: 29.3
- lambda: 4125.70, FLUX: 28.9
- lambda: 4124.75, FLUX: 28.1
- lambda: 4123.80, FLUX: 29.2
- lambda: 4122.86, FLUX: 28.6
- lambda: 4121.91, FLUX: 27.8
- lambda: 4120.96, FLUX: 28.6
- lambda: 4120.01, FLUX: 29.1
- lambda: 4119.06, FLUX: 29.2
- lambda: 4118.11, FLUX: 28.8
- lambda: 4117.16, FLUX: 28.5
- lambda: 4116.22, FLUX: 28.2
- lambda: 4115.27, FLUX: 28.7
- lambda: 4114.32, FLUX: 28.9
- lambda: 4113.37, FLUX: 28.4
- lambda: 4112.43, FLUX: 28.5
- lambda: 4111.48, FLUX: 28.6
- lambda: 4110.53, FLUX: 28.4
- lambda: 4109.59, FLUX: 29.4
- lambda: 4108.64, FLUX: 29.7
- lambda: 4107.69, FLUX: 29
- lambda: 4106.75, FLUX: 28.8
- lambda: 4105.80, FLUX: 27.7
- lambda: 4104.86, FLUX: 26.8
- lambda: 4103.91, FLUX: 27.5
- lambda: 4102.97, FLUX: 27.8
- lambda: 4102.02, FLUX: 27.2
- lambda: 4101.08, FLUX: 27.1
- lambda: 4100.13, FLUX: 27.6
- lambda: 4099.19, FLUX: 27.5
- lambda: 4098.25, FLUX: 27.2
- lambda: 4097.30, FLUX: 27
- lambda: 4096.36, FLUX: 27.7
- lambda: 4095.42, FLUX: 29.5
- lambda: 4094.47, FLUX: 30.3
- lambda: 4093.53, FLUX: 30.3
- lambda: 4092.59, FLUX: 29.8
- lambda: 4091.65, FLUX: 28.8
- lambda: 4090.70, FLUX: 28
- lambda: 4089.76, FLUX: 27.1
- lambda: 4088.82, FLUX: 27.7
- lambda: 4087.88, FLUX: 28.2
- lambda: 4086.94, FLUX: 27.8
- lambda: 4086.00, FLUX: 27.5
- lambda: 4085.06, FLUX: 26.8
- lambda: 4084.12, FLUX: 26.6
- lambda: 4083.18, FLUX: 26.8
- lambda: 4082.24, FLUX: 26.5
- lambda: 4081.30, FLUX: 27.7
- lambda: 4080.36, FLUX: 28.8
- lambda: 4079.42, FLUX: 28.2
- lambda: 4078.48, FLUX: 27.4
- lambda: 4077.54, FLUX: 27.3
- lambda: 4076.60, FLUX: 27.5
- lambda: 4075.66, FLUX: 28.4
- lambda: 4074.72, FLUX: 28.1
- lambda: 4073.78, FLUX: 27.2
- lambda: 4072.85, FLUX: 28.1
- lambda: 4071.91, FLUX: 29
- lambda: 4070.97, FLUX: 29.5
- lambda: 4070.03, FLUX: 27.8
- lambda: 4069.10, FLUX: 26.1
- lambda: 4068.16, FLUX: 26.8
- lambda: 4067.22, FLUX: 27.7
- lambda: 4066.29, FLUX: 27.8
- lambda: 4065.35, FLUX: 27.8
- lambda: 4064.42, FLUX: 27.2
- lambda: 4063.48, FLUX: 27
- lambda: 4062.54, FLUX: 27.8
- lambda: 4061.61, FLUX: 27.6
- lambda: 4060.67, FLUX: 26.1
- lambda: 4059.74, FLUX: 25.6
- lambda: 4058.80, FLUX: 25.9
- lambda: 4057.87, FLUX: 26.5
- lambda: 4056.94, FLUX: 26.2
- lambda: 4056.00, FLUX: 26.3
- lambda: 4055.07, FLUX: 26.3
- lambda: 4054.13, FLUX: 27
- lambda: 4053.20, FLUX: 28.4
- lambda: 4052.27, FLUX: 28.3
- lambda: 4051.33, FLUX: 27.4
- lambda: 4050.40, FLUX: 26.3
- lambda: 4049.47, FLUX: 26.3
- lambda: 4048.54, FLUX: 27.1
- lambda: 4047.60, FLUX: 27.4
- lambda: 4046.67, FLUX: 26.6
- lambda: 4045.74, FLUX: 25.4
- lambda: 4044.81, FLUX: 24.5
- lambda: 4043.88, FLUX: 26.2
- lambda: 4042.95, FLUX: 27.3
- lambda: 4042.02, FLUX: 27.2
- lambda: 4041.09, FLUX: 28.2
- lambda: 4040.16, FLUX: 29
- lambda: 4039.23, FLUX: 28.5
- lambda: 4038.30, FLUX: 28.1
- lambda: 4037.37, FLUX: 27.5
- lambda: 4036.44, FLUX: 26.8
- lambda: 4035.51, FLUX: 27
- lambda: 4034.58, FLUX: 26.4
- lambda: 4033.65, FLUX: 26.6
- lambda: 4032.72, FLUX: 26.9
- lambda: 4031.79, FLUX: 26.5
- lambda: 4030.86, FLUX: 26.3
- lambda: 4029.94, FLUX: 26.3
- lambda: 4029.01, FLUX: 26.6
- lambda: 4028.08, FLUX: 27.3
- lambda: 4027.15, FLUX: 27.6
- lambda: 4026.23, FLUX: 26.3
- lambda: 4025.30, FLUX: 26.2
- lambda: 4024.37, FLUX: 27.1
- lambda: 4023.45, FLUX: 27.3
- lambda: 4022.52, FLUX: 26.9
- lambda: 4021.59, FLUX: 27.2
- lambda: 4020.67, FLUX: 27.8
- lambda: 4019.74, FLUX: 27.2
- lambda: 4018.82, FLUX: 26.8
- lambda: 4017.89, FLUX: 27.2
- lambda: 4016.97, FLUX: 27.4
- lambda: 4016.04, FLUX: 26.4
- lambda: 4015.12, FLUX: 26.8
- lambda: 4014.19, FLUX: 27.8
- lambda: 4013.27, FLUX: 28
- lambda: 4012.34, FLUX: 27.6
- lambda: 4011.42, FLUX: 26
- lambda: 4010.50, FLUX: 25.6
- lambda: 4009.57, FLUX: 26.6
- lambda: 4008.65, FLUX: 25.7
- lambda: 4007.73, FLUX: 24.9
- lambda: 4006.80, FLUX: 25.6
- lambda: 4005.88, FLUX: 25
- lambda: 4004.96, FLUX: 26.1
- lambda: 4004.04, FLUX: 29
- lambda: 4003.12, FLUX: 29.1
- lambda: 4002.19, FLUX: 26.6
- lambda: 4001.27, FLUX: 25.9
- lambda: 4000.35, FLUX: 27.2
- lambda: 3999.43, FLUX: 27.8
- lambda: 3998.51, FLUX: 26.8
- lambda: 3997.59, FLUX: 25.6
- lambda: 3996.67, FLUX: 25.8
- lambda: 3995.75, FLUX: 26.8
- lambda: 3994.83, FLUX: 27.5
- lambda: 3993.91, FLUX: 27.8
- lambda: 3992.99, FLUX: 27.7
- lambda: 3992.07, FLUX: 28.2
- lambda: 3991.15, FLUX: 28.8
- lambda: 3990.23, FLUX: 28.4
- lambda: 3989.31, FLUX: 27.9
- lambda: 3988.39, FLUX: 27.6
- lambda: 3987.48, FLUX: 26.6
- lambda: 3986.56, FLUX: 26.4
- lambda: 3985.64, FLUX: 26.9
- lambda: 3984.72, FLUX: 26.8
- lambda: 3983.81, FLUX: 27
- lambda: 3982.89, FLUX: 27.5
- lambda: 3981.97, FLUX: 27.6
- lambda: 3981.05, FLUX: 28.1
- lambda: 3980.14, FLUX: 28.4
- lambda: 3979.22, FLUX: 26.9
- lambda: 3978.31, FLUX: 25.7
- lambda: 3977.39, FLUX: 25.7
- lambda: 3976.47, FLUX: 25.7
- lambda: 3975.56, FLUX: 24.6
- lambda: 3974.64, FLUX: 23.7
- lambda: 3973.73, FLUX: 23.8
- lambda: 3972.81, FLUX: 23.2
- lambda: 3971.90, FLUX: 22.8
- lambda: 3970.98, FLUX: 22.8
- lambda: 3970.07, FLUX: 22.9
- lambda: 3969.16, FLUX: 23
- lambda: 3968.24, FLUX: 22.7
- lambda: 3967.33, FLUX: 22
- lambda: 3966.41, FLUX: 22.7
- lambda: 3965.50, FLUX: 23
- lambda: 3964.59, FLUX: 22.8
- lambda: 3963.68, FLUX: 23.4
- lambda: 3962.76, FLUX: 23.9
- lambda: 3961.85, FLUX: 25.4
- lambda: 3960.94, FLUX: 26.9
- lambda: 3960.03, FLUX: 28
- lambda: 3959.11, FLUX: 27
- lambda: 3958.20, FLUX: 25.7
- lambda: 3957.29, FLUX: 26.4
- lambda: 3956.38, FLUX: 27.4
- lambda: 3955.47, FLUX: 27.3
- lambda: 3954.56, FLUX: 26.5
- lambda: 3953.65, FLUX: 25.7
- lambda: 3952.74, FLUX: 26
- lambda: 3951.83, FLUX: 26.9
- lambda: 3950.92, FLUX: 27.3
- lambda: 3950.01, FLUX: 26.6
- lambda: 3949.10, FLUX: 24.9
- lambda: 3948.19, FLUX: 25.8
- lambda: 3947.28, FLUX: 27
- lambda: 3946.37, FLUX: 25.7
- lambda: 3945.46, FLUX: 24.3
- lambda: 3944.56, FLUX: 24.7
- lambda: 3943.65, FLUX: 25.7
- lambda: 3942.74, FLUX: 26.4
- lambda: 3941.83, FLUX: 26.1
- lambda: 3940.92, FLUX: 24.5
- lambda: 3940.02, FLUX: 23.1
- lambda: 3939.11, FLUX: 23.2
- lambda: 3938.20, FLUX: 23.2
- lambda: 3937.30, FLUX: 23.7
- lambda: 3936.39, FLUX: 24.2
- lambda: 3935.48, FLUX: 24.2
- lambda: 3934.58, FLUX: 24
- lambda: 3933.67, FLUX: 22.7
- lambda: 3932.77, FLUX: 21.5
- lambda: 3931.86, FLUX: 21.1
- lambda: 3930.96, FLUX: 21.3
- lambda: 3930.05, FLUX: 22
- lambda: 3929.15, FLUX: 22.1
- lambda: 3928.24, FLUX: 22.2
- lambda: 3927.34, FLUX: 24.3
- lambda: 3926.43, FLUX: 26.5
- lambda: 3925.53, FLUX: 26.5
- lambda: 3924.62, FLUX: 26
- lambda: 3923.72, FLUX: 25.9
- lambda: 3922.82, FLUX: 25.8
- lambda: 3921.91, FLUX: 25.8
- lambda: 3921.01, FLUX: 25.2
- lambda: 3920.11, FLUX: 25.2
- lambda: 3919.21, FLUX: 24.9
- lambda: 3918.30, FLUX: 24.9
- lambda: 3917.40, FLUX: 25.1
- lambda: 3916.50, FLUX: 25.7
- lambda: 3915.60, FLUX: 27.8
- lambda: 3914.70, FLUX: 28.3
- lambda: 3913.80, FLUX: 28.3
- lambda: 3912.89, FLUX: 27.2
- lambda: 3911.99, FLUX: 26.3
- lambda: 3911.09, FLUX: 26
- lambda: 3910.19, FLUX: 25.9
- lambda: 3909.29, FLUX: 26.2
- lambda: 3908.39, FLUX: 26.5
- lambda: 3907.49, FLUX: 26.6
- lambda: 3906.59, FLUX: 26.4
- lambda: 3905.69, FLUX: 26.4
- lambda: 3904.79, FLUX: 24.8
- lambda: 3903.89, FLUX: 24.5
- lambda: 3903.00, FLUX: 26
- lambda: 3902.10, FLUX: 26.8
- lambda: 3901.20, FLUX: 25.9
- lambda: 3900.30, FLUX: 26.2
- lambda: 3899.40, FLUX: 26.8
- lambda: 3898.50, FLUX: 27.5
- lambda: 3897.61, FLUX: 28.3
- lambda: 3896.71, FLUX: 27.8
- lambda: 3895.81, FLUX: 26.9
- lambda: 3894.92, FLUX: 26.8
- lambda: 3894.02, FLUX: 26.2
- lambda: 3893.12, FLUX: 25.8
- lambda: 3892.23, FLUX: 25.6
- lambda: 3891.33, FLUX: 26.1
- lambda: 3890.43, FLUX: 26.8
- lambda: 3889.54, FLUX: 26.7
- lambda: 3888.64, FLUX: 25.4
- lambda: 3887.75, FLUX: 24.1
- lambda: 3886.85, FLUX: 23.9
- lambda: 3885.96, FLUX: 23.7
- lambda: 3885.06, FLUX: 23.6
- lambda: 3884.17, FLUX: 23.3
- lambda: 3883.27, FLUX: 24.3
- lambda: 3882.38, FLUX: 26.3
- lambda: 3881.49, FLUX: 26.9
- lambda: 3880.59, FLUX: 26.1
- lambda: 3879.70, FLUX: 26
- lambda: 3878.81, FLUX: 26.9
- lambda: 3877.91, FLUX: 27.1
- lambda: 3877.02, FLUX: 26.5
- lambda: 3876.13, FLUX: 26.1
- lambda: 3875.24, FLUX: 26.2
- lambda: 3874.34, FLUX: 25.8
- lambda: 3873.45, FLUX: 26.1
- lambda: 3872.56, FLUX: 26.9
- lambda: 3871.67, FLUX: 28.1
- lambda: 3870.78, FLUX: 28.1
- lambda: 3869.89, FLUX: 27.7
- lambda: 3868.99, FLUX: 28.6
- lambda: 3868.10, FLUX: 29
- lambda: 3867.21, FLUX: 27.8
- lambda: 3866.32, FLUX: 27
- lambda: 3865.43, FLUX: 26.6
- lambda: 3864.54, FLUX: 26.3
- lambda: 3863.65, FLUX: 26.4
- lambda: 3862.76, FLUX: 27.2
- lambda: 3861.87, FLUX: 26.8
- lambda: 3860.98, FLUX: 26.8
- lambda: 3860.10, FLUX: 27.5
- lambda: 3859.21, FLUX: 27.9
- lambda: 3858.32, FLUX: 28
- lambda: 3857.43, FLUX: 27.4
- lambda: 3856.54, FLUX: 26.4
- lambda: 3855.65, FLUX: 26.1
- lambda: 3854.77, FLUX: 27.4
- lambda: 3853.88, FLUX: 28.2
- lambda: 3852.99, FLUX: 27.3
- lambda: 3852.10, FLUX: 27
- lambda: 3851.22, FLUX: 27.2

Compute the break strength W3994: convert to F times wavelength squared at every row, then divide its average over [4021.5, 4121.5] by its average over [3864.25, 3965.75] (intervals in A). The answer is 1.16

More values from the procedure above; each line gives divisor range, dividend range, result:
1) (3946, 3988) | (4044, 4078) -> 1.11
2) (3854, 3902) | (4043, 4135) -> 1.16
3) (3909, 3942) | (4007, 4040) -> 1.14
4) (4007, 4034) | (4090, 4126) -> 1.11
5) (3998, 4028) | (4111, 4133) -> 1.11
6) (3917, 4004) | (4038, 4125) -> 1.16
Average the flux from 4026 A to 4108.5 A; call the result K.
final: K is 27.4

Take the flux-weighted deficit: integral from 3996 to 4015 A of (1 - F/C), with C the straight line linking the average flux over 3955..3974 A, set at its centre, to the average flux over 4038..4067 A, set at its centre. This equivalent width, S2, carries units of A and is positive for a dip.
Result -0.7 A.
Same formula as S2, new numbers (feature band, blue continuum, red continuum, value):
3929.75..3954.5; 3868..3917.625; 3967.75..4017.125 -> 1.7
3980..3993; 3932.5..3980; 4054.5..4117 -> -1.0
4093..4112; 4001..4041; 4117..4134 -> -0.3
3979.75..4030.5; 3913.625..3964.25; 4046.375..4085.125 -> -1.5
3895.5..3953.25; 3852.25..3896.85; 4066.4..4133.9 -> 3.1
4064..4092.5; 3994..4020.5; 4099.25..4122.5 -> 0.1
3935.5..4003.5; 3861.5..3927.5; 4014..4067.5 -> 2.2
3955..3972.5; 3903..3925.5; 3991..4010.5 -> 1.3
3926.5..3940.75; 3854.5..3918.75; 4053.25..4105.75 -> 2.0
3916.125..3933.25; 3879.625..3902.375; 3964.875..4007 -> 1.1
